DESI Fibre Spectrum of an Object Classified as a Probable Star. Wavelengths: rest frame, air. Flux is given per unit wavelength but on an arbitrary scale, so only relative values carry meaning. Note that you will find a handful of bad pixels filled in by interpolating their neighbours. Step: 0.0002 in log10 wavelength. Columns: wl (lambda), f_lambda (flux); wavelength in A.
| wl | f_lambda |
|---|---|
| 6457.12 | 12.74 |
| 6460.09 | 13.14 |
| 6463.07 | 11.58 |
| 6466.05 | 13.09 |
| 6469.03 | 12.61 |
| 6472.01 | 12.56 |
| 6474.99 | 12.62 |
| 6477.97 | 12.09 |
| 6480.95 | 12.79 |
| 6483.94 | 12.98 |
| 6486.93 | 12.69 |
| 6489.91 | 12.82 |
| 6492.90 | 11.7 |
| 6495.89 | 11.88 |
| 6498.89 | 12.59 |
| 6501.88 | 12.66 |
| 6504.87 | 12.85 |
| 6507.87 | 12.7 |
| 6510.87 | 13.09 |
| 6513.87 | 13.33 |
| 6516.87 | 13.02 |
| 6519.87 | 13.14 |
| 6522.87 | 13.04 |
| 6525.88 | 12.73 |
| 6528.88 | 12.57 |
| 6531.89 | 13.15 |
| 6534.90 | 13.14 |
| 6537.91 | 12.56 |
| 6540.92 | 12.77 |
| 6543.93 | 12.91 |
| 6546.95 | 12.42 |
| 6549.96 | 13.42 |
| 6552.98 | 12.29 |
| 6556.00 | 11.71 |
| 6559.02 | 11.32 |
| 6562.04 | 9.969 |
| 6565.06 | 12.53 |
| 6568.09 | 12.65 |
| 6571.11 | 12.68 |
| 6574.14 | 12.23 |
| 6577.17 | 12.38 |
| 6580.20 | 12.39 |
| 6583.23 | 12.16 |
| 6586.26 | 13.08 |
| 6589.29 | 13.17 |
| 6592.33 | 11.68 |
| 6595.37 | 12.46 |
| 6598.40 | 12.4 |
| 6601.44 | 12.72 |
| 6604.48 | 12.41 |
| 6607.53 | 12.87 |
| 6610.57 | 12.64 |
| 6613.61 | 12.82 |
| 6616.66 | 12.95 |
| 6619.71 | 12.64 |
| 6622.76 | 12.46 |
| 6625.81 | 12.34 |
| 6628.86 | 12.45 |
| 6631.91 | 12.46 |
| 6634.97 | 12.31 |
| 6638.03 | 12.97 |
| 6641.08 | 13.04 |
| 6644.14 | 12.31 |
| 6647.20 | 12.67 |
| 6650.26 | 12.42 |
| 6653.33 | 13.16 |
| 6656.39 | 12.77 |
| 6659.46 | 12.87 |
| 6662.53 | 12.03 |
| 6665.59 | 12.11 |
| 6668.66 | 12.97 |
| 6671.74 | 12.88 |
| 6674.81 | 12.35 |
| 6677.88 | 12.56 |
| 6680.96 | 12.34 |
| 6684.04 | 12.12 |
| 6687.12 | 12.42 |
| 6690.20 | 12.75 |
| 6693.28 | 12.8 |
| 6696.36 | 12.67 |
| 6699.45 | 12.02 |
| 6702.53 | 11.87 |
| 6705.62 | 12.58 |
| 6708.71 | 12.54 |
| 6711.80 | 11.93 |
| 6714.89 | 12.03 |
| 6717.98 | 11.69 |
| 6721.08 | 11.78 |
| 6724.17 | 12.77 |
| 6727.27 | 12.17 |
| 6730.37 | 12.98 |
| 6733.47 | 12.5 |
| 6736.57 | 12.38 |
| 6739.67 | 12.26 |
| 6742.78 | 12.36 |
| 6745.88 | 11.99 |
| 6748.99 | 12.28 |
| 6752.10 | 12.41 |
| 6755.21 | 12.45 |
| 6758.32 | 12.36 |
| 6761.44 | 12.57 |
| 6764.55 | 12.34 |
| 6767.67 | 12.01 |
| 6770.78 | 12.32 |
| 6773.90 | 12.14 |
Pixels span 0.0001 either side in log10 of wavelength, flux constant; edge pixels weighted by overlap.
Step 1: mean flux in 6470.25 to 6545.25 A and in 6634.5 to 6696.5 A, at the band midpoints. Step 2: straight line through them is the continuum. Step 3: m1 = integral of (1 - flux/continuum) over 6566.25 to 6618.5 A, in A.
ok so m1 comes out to 0.38 A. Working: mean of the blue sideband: 12.7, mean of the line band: 12.6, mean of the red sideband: 12.6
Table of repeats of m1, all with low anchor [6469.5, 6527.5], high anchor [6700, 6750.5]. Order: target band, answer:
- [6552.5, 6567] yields 1.2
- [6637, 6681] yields -0.9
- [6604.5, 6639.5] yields -0.5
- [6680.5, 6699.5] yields -0.3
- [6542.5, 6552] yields -0.2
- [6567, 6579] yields 0.1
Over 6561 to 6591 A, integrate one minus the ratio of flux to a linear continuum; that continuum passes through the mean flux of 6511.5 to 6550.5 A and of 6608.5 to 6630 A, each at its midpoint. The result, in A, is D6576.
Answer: 0.98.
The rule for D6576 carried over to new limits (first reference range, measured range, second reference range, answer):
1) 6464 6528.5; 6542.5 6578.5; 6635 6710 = 1.2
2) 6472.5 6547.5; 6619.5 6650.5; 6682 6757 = -0.2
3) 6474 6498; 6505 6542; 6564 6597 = -1.4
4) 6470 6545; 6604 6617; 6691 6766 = -0.2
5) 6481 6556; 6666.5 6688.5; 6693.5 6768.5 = -0.2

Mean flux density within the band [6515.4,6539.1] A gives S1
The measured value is 12.9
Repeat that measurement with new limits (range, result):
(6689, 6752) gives 12.3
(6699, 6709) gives 12.2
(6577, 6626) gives 12.6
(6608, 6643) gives 12.6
